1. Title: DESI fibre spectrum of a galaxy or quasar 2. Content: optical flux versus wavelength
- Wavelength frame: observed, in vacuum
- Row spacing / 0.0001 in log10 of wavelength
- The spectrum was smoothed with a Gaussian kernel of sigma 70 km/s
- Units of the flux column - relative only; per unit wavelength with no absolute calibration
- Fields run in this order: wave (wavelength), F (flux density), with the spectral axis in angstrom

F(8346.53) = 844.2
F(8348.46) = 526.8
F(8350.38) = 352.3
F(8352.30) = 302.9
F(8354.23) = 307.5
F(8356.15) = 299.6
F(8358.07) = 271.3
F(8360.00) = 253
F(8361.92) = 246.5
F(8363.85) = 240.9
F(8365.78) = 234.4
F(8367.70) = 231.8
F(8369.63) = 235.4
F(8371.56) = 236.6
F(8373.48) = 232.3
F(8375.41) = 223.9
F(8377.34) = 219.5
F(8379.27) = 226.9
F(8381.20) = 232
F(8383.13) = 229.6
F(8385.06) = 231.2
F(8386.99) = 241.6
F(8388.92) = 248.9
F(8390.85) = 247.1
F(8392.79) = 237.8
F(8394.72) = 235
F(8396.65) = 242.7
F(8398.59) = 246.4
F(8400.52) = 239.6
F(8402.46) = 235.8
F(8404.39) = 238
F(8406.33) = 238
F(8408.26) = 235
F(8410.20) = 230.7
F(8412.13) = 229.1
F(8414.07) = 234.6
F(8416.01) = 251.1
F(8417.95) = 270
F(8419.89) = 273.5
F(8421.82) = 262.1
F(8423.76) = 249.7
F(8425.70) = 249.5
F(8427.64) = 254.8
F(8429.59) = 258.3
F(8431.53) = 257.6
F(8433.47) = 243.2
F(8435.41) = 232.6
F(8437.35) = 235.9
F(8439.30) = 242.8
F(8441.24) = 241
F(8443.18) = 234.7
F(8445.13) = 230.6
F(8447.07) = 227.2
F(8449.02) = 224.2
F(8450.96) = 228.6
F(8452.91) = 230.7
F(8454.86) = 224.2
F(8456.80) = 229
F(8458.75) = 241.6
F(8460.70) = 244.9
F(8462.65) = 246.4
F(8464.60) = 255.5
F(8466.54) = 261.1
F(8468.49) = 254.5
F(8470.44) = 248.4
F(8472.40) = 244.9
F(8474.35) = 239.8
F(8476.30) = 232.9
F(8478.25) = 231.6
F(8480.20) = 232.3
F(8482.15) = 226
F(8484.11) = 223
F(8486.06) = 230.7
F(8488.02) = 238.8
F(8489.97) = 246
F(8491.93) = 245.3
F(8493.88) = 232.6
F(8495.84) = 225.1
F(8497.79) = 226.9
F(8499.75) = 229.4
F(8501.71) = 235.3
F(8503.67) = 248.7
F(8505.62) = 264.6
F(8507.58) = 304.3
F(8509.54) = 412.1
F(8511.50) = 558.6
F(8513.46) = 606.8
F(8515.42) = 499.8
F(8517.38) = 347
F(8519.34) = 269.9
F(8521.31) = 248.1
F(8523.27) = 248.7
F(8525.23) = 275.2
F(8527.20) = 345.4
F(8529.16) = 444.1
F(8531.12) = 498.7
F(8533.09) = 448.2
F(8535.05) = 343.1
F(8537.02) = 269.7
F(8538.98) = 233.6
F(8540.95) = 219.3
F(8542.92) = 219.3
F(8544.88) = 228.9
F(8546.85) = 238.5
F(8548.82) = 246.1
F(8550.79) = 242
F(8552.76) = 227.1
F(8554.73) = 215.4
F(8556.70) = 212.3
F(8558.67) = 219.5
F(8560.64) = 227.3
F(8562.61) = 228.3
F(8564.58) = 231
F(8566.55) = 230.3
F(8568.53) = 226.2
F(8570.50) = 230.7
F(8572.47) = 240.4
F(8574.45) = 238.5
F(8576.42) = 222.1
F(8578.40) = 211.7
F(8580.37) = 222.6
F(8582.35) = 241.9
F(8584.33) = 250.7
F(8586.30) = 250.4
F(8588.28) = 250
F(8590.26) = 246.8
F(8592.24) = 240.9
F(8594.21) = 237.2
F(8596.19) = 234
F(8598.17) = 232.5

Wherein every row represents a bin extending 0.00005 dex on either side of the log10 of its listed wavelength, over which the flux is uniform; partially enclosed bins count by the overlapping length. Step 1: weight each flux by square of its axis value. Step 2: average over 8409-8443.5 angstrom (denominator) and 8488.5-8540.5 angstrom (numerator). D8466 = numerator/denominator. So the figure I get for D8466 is 1.34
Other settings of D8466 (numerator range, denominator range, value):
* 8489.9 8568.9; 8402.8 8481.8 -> 1.23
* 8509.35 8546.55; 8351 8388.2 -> 1.46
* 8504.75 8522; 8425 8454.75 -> 1.67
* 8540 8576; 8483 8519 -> 0.75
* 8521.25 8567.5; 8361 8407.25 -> 1.20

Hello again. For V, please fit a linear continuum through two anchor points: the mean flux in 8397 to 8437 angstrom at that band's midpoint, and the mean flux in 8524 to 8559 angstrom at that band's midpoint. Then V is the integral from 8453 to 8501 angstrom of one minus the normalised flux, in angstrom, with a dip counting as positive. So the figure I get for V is 4.9 angstrom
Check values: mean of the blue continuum 246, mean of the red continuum 286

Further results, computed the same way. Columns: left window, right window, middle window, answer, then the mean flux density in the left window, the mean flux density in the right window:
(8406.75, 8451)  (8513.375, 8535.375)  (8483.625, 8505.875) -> 6.4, 244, 373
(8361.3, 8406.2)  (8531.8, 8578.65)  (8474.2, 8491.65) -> 0.6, 236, 246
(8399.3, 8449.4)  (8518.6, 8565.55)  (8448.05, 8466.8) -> 1.1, 243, 274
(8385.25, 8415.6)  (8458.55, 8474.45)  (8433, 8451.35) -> 0.9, 239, 249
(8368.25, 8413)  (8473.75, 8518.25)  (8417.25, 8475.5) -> 4.6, 235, 293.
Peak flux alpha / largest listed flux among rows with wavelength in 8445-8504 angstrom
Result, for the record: 261.1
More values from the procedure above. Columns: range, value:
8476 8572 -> 606.8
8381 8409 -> 248.9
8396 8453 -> 273.5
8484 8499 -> 246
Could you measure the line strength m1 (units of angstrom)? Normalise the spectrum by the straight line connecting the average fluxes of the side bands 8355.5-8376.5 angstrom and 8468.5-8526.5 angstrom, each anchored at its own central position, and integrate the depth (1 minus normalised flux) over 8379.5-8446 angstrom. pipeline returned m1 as 4.2 angstrom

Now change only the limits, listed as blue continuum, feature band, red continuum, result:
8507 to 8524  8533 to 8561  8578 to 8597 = 6.8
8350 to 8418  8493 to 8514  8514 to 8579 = -3.8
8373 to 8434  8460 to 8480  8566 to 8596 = -0.5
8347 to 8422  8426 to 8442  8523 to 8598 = 0.8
